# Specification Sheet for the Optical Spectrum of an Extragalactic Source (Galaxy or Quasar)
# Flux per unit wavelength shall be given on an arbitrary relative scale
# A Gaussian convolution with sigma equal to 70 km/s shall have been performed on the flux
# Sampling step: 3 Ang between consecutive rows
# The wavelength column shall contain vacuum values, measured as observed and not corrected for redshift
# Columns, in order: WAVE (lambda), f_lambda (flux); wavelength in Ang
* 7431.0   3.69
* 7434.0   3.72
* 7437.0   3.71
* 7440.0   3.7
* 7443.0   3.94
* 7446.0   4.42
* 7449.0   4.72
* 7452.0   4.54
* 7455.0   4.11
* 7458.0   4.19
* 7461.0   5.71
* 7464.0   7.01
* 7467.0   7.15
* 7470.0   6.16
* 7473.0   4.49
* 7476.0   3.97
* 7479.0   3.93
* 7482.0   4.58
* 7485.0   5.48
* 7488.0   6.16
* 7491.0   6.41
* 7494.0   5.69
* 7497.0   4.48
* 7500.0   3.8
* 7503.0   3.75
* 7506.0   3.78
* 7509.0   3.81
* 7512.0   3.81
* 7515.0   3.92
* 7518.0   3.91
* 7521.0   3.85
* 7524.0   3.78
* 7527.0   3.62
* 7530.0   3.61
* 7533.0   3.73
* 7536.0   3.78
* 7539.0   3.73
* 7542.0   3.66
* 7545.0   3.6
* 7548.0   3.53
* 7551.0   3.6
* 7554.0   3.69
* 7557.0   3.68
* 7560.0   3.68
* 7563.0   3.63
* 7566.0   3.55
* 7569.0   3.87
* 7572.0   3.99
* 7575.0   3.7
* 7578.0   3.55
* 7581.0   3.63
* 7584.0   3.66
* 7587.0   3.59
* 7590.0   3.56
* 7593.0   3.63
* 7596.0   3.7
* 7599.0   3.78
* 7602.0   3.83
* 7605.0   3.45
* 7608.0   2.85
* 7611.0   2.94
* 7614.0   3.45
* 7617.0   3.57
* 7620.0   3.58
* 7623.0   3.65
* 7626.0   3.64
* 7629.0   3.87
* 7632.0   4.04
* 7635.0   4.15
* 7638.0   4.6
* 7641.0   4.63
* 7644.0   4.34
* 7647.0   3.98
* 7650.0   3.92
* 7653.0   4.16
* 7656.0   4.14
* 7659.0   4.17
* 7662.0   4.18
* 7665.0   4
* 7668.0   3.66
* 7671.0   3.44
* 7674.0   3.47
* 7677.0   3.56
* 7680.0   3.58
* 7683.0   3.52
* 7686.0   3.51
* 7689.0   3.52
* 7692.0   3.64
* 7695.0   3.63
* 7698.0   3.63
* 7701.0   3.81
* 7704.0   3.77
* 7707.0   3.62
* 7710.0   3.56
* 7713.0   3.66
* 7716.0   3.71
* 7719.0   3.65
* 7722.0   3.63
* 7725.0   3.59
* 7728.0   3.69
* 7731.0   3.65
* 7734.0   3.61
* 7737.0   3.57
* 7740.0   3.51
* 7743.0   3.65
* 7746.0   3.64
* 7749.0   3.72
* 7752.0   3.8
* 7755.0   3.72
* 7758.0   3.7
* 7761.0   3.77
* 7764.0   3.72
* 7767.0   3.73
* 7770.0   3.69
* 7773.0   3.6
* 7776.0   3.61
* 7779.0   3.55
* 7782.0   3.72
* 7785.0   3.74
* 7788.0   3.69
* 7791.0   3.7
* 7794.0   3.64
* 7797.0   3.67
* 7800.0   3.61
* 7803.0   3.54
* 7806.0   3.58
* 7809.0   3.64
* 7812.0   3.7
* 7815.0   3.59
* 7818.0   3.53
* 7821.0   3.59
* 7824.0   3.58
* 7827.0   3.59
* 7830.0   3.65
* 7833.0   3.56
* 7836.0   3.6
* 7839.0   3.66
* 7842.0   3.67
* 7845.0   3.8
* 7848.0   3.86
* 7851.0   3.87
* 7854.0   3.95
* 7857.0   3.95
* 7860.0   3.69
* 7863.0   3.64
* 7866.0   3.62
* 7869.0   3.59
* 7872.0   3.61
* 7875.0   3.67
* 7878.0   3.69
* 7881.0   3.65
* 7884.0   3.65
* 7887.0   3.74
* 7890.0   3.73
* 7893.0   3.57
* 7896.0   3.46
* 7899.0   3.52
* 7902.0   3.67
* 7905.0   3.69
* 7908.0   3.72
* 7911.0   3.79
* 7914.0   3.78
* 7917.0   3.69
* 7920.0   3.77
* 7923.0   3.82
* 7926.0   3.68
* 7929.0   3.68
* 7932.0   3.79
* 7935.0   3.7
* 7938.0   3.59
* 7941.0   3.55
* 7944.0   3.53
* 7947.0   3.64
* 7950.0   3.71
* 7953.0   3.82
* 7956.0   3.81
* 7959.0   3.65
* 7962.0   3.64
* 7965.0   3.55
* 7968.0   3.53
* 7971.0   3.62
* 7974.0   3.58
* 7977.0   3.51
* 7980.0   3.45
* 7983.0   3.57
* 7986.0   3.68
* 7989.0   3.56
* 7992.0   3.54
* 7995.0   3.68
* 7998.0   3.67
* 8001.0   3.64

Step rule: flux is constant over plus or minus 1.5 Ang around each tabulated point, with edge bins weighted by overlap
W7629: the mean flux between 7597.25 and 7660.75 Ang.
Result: 3.85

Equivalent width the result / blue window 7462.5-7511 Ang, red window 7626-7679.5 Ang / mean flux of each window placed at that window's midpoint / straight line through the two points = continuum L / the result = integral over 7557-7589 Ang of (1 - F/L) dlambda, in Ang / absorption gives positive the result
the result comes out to 5.8 Ang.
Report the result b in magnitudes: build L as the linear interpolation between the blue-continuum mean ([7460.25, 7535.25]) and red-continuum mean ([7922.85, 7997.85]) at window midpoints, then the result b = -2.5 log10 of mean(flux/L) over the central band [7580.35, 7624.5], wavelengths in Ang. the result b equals 0.25 mag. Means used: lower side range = 4.64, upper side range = 3.63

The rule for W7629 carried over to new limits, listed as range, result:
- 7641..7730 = 3.76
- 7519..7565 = 3.68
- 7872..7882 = 3.66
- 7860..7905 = 3.63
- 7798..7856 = 3.66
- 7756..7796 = 3.68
